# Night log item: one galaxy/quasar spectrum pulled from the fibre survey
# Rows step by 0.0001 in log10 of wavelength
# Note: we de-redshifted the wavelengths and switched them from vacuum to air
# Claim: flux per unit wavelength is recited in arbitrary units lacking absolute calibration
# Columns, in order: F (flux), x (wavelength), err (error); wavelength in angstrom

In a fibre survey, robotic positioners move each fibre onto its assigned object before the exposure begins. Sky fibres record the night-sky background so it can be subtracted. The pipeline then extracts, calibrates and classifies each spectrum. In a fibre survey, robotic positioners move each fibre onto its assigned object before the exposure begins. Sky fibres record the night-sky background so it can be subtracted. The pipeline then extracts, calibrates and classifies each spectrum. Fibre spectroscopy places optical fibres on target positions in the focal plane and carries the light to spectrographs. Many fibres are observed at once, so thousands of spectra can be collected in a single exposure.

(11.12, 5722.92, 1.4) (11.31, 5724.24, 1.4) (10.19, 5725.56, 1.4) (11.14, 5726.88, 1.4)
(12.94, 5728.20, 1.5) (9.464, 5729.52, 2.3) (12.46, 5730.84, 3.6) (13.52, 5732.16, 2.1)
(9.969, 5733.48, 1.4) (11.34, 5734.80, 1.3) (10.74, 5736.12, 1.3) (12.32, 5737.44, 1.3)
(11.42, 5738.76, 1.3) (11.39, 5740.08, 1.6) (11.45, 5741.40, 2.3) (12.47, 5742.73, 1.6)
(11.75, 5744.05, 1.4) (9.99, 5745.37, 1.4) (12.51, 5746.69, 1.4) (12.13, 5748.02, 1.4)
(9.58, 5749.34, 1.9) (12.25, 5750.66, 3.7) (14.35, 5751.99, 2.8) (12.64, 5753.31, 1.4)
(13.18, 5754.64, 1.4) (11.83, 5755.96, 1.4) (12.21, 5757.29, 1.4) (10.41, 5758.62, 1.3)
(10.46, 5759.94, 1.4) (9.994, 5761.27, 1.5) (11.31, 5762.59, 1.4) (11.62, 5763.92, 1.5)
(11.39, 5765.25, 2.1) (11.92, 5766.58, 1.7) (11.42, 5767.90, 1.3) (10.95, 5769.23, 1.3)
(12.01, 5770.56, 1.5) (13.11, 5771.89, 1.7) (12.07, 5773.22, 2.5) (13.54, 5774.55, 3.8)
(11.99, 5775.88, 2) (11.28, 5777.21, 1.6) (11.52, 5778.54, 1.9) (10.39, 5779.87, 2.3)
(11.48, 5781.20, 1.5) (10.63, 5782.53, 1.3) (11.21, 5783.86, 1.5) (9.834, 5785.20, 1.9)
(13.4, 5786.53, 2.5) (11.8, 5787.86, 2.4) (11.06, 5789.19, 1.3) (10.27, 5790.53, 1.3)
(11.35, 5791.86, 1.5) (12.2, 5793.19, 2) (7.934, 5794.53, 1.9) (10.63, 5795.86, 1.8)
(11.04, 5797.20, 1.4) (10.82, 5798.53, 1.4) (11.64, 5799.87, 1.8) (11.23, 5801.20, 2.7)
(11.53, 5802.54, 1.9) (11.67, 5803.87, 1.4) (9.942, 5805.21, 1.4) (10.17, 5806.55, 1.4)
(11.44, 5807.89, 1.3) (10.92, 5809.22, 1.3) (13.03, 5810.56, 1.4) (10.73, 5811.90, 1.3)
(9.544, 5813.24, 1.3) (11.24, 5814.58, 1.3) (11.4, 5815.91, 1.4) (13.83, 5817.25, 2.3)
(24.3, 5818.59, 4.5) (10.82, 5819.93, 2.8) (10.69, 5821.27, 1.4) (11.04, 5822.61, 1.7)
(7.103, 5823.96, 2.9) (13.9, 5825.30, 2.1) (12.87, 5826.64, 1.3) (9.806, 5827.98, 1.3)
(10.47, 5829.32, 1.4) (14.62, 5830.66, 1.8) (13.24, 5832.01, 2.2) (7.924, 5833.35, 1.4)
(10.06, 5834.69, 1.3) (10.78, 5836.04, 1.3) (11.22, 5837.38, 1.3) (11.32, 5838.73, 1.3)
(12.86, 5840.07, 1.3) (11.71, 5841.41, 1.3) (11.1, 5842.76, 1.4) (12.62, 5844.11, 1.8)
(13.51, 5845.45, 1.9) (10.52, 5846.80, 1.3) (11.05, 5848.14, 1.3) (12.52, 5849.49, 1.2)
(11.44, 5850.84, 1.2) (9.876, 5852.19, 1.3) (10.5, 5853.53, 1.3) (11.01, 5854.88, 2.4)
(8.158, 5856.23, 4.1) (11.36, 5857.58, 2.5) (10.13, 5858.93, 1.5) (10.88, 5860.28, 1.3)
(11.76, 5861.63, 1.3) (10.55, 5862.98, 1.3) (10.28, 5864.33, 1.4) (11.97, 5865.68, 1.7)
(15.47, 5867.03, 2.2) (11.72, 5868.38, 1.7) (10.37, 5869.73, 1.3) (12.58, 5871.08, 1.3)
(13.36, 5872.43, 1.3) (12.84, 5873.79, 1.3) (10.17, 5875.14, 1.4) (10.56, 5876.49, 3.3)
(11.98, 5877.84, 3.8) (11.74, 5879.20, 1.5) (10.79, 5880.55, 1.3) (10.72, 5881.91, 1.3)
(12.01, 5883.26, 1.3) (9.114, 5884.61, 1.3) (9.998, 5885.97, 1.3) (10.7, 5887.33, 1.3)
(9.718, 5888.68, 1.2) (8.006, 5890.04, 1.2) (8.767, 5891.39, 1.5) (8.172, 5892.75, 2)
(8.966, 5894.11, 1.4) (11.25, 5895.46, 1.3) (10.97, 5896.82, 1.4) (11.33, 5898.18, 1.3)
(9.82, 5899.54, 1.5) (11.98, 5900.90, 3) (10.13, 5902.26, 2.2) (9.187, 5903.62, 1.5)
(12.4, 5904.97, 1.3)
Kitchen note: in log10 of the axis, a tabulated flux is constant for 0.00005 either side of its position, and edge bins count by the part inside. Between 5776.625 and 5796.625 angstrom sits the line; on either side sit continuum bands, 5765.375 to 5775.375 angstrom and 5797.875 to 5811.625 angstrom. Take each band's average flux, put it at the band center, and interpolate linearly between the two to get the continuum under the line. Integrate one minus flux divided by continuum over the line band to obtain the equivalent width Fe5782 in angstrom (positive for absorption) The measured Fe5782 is 1.2 angstrom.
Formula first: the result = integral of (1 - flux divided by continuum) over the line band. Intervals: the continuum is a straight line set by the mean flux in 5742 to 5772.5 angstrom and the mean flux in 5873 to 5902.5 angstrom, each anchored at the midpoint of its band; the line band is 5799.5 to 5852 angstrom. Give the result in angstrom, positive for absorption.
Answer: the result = -2.95 angstrom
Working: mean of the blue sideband 11.7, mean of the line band 11.7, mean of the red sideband 10.5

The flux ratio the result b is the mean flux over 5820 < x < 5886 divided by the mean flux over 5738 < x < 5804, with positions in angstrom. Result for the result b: 0.98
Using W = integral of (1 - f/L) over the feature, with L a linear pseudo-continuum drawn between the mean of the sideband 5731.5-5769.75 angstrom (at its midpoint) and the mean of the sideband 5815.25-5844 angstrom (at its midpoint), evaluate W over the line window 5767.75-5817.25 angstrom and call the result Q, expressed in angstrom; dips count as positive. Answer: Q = 2.13 angstrom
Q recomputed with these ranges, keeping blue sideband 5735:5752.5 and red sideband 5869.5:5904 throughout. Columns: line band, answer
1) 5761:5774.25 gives -0.20 angstrom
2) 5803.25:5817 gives 0.11 angstrom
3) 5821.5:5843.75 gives -0.51 angstrom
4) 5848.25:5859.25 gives 0.19 angstrom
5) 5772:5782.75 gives -0.28 angstrom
